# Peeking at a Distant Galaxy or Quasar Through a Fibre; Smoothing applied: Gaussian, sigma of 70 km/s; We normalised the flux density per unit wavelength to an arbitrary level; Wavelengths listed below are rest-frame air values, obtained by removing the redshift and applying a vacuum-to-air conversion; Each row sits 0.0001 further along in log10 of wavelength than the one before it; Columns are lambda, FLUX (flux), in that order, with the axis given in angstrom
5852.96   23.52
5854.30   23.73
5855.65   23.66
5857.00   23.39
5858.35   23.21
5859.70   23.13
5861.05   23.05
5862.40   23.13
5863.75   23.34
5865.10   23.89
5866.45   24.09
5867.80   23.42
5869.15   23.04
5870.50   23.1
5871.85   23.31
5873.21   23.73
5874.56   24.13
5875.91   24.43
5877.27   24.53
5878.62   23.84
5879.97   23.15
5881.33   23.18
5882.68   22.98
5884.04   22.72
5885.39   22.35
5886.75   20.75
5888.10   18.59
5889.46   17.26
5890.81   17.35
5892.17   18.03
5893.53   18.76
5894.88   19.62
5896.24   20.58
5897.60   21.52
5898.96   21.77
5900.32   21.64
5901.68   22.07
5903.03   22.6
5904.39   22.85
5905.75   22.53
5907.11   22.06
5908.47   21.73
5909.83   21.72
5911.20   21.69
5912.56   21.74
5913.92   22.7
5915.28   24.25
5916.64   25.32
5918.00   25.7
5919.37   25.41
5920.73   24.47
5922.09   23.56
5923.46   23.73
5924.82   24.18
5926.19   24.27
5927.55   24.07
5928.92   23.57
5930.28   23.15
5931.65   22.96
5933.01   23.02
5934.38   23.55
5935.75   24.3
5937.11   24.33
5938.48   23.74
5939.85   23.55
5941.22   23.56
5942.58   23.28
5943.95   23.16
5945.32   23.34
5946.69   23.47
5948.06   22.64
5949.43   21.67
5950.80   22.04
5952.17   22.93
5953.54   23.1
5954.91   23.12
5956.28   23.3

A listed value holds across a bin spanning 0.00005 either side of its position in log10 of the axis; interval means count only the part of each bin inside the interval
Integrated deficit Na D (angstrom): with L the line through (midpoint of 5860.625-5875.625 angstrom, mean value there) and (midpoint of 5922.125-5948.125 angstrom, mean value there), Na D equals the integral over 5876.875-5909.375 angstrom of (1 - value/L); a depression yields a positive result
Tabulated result 3.1 angstrom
